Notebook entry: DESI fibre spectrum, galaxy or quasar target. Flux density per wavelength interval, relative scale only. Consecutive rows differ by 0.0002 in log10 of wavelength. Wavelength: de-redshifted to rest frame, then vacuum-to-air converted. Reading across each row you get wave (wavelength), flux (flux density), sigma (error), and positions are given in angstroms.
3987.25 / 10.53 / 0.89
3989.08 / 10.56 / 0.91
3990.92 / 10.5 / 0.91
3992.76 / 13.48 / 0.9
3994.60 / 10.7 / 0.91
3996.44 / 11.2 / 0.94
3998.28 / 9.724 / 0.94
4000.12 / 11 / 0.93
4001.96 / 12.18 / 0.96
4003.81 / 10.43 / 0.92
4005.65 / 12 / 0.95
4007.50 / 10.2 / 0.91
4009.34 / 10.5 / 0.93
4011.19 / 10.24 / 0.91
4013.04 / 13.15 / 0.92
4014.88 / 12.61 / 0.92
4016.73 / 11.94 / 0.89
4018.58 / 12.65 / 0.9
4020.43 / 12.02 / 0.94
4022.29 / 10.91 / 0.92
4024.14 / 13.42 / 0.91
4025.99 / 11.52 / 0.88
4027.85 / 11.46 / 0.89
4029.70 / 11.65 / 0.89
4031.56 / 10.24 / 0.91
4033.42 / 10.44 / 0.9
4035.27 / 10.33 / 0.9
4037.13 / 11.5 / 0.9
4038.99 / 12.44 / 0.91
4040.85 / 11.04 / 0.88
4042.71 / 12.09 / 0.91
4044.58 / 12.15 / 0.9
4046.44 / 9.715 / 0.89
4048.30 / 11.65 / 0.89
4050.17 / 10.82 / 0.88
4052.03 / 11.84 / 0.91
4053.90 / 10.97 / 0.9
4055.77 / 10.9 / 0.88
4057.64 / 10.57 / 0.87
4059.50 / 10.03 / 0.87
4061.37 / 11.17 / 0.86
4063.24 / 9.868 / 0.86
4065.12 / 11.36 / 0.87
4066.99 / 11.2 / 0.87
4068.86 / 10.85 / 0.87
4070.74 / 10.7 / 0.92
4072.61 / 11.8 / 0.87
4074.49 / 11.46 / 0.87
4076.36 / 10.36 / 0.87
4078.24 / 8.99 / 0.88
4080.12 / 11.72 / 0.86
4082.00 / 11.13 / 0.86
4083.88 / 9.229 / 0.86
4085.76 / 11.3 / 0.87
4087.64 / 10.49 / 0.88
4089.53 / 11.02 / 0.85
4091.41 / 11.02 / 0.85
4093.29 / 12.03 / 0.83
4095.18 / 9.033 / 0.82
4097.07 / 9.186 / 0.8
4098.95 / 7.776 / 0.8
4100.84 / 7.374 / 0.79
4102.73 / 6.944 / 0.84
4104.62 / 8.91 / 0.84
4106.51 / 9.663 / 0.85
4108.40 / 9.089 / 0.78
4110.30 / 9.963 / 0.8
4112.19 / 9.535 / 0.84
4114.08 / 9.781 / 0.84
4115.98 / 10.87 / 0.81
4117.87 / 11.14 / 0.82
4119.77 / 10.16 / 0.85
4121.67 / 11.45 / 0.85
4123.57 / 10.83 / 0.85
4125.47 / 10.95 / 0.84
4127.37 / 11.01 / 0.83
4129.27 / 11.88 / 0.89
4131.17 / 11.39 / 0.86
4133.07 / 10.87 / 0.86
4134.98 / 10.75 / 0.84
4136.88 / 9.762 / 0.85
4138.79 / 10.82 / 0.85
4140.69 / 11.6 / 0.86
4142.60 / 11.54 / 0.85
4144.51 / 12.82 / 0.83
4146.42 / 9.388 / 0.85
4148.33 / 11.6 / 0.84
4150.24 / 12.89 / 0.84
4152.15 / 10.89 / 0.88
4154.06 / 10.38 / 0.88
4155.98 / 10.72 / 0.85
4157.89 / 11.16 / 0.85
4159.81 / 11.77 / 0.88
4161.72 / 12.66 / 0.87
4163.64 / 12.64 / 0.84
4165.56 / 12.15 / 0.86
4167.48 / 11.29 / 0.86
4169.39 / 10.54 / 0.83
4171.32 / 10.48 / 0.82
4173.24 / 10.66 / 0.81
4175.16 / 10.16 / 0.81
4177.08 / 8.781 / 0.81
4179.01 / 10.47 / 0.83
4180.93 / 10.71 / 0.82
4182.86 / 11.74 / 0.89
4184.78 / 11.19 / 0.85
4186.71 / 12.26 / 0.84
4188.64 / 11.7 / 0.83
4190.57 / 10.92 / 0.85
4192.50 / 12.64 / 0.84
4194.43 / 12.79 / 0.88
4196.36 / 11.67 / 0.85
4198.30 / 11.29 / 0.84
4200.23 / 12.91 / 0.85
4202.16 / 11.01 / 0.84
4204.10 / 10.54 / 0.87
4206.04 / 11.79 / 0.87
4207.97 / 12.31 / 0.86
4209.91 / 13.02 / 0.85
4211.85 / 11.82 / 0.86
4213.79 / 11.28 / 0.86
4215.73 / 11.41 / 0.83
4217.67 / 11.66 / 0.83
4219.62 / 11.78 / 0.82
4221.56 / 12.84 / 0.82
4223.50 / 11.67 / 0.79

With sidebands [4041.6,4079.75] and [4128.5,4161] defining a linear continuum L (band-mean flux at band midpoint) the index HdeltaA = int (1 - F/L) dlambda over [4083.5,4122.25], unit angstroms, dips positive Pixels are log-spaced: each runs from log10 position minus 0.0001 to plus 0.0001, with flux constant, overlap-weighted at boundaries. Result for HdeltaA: 4.4 angstroms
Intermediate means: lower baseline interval 10.9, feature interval 9.8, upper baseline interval 11.2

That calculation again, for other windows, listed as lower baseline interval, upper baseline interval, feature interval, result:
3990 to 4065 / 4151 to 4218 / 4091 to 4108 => 3.45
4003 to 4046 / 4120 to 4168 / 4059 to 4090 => 1.82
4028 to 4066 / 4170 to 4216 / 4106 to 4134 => 1.58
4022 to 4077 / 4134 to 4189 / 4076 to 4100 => 1.97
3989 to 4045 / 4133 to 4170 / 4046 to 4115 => 6.85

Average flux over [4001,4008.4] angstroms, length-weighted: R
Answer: 11.2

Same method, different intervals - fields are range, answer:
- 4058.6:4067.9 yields 10.7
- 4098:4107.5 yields 8.15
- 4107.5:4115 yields 9.59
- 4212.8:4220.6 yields 11.5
